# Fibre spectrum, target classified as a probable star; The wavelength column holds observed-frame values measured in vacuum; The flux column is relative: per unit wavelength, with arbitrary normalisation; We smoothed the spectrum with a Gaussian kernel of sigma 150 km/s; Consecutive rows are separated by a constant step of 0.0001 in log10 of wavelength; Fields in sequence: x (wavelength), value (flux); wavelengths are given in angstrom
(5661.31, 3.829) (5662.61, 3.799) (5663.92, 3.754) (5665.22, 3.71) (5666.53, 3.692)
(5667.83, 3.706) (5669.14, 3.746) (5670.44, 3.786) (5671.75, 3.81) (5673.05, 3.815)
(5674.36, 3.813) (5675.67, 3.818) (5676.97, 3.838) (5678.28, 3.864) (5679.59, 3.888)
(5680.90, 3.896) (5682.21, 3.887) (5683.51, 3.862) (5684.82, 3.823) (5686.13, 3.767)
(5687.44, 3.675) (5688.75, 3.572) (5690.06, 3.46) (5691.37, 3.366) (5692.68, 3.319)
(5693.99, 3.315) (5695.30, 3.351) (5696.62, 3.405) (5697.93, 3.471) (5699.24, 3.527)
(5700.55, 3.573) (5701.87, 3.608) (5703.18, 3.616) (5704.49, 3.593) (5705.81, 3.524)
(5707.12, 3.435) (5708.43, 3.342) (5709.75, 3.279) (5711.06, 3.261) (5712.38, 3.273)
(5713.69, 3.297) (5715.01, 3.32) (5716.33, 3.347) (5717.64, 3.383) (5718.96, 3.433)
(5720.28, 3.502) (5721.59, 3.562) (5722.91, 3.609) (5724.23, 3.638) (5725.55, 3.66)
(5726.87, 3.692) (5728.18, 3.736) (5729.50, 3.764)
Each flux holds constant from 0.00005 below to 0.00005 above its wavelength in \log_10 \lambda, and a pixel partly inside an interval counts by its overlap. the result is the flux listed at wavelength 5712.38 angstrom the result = 3.273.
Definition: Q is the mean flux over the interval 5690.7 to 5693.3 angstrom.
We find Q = 3.34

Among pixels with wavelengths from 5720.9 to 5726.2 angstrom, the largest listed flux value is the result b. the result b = 3.66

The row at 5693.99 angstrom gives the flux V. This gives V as 3.315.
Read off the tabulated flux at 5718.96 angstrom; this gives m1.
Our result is 3.433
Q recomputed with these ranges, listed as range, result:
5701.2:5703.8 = 3.61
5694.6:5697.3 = 3.37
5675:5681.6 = 3.86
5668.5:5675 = 3.8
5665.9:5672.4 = 3.75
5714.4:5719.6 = 3.37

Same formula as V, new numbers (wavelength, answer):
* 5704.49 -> 3.593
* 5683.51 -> 3.862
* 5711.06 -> 3.261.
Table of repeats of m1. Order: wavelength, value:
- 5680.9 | 3.896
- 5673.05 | 3.815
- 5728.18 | 3.736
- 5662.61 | 3.799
